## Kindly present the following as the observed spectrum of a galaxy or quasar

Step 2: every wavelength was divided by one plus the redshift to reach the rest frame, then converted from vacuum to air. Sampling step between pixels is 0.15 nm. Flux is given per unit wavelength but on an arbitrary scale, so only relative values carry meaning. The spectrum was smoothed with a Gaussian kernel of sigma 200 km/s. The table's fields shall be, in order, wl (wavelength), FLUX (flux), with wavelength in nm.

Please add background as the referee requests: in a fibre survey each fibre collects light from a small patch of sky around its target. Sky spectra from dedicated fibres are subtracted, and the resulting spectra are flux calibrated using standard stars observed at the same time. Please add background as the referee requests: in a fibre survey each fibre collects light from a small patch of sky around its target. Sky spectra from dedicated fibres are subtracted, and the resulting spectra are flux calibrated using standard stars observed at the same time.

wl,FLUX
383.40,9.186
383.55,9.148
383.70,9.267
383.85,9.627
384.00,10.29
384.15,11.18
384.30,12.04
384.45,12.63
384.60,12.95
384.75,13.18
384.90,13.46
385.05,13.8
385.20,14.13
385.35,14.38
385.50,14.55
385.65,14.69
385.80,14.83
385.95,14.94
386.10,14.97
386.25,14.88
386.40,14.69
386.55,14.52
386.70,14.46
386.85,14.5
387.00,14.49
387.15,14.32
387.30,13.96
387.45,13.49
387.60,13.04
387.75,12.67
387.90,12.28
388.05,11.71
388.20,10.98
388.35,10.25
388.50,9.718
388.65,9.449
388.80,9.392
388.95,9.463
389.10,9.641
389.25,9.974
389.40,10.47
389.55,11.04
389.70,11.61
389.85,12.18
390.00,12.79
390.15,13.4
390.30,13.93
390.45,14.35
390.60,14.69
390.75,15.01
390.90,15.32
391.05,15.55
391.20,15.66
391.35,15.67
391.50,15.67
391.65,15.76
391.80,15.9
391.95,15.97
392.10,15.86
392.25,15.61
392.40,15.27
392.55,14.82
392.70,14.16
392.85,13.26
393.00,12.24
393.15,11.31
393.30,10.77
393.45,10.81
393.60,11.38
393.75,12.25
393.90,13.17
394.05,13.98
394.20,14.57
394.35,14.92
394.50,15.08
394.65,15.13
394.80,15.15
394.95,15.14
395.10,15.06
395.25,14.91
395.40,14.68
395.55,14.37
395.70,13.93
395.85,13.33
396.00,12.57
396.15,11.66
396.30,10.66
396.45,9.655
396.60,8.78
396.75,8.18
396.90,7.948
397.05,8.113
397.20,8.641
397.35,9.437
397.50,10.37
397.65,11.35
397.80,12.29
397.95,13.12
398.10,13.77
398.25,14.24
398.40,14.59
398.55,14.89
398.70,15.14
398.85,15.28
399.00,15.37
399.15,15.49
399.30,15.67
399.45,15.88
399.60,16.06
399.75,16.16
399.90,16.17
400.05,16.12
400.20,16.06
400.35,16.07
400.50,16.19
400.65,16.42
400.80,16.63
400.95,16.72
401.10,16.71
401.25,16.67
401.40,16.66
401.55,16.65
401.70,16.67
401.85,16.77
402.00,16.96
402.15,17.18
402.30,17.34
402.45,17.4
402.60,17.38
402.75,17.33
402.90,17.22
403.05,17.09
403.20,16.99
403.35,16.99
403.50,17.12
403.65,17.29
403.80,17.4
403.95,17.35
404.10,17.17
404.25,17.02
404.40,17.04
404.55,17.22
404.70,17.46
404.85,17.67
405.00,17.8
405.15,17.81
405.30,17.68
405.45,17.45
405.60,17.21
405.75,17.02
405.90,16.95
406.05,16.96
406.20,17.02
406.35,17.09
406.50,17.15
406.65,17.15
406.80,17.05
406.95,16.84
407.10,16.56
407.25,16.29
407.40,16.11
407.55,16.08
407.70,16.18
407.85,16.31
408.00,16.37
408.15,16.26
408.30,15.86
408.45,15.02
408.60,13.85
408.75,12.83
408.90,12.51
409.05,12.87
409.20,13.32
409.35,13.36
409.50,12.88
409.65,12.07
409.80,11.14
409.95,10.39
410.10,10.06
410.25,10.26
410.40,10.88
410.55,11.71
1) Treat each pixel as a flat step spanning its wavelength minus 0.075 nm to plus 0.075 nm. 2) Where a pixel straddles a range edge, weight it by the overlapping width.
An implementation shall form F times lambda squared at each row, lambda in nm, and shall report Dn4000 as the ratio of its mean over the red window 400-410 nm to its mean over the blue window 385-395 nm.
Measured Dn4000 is 1.3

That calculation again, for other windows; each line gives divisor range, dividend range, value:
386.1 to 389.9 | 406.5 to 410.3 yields 1.31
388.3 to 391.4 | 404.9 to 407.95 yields 1.49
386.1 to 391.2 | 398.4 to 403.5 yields 1.37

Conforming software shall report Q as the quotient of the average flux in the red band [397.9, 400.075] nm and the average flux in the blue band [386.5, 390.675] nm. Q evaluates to 1.2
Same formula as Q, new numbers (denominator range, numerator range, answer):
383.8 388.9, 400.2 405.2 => 1.31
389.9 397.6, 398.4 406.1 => 1.26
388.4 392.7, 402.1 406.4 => 1.29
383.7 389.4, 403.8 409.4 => 1.29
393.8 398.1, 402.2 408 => 1.38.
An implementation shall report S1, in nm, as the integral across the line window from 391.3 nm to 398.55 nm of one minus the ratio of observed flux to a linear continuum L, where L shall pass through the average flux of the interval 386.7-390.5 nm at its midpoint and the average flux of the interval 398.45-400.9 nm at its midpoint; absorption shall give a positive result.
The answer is 0.540 nm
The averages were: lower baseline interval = 12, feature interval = 13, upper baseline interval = 15.8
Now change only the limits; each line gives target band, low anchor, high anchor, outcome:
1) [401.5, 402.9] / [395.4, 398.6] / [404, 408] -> -0.23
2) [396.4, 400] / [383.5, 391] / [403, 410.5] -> 0.39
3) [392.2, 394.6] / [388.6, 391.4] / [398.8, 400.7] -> 0.07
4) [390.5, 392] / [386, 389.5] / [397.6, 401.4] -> -0.26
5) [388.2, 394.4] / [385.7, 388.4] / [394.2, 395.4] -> 0.58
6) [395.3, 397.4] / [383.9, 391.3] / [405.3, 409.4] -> 0.49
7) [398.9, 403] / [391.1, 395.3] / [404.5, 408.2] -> -0.17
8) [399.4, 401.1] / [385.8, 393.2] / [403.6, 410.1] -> -0.16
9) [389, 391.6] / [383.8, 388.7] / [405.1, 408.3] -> 0.10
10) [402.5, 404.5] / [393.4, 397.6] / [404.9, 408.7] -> -0.24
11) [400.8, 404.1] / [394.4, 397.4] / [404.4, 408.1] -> -0.40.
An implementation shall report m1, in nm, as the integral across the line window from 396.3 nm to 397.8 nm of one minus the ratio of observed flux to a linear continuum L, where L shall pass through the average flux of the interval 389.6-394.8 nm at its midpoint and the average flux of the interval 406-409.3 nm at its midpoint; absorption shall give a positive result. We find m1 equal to 0.533 nm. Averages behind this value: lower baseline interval 14.1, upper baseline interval 15.7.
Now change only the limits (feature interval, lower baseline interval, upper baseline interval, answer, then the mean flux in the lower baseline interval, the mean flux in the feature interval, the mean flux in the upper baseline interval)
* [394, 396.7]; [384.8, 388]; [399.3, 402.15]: 0.36 nm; 14.1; 13.5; 16.4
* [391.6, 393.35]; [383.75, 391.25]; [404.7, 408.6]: -0.05 nm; 12.9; 14.3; 16.8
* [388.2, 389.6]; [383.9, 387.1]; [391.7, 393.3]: 0.40 nm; 13.8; 9.97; 14.3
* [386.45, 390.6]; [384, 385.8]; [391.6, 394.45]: 0.40 nm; 13.3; 12.2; 13.8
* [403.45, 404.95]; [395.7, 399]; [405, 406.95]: -0.11 nm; 11.8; 17.3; 17.2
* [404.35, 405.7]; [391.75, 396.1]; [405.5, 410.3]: -0.25 nm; 14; 17.5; 14.9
